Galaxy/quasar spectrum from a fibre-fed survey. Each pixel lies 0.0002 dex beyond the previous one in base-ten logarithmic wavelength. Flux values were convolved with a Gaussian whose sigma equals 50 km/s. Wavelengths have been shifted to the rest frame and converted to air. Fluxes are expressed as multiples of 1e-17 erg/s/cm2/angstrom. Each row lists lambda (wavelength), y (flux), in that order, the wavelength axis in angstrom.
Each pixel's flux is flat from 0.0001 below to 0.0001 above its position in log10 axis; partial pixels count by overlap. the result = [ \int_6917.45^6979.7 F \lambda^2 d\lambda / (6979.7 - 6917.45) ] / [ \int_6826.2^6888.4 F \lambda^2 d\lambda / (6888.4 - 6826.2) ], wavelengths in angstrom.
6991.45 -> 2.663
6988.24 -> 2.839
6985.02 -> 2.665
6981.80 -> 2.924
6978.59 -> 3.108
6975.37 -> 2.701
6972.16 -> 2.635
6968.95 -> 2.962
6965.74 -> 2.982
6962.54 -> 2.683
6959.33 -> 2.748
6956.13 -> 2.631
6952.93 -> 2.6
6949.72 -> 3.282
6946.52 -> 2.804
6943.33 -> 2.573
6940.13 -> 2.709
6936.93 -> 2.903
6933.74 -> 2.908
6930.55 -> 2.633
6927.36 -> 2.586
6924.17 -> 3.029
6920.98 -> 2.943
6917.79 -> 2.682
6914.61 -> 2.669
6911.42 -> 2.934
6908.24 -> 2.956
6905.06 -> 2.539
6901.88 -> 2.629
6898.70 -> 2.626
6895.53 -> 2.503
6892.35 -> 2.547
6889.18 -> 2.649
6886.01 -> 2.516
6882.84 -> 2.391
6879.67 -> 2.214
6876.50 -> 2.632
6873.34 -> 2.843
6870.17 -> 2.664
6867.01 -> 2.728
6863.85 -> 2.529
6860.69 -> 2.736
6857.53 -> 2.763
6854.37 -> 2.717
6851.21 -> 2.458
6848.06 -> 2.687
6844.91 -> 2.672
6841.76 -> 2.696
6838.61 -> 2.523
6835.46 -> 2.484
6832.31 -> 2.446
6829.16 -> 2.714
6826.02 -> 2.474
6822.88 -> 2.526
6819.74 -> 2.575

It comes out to 1.1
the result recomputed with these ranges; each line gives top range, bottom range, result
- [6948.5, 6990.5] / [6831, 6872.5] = 1.11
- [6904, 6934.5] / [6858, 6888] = 1.09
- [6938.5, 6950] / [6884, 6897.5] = 1.11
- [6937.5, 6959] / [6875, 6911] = 1.09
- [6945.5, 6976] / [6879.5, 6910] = 1.11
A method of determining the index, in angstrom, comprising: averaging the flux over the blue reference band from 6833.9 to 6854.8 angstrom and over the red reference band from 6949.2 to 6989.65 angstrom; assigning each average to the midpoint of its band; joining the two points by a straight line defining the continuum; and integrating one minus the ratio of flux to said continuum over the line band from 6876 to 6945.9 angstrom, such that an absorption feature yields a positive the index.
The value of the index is 1.1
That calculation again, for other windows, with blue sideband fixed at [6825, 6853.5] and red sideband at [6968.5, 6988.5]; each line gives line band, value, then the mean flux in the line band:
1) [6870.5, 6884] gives 0.5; 2.54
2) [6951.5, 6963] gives 0.5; 2.67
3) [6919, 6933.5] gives -0.4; 2.8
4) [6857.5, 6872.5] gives -0.3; 2.68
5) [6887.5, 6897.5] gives 0.4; 2.57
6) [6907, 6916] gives -0.5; 2.85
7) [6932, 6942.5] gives -0.3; 2.82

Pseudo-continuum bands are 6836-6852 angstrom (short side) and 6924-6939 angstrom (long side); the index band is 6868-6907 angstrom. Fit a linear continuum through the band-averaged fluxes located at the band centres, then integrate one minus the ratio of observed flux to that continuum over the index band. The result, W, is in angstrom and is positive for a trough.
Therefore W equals 1.9 angstrom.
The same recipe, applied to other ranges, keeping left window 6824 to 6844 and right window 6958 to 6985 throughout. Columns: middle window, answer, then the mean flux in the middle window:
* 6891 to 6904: 0.5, 2.57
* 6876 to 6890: 1.0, 2.46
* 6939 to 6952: -0.2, 2.83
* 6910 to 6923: -0.4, 2.81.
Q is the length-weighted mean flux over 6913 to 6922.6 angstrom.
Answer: 2.76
